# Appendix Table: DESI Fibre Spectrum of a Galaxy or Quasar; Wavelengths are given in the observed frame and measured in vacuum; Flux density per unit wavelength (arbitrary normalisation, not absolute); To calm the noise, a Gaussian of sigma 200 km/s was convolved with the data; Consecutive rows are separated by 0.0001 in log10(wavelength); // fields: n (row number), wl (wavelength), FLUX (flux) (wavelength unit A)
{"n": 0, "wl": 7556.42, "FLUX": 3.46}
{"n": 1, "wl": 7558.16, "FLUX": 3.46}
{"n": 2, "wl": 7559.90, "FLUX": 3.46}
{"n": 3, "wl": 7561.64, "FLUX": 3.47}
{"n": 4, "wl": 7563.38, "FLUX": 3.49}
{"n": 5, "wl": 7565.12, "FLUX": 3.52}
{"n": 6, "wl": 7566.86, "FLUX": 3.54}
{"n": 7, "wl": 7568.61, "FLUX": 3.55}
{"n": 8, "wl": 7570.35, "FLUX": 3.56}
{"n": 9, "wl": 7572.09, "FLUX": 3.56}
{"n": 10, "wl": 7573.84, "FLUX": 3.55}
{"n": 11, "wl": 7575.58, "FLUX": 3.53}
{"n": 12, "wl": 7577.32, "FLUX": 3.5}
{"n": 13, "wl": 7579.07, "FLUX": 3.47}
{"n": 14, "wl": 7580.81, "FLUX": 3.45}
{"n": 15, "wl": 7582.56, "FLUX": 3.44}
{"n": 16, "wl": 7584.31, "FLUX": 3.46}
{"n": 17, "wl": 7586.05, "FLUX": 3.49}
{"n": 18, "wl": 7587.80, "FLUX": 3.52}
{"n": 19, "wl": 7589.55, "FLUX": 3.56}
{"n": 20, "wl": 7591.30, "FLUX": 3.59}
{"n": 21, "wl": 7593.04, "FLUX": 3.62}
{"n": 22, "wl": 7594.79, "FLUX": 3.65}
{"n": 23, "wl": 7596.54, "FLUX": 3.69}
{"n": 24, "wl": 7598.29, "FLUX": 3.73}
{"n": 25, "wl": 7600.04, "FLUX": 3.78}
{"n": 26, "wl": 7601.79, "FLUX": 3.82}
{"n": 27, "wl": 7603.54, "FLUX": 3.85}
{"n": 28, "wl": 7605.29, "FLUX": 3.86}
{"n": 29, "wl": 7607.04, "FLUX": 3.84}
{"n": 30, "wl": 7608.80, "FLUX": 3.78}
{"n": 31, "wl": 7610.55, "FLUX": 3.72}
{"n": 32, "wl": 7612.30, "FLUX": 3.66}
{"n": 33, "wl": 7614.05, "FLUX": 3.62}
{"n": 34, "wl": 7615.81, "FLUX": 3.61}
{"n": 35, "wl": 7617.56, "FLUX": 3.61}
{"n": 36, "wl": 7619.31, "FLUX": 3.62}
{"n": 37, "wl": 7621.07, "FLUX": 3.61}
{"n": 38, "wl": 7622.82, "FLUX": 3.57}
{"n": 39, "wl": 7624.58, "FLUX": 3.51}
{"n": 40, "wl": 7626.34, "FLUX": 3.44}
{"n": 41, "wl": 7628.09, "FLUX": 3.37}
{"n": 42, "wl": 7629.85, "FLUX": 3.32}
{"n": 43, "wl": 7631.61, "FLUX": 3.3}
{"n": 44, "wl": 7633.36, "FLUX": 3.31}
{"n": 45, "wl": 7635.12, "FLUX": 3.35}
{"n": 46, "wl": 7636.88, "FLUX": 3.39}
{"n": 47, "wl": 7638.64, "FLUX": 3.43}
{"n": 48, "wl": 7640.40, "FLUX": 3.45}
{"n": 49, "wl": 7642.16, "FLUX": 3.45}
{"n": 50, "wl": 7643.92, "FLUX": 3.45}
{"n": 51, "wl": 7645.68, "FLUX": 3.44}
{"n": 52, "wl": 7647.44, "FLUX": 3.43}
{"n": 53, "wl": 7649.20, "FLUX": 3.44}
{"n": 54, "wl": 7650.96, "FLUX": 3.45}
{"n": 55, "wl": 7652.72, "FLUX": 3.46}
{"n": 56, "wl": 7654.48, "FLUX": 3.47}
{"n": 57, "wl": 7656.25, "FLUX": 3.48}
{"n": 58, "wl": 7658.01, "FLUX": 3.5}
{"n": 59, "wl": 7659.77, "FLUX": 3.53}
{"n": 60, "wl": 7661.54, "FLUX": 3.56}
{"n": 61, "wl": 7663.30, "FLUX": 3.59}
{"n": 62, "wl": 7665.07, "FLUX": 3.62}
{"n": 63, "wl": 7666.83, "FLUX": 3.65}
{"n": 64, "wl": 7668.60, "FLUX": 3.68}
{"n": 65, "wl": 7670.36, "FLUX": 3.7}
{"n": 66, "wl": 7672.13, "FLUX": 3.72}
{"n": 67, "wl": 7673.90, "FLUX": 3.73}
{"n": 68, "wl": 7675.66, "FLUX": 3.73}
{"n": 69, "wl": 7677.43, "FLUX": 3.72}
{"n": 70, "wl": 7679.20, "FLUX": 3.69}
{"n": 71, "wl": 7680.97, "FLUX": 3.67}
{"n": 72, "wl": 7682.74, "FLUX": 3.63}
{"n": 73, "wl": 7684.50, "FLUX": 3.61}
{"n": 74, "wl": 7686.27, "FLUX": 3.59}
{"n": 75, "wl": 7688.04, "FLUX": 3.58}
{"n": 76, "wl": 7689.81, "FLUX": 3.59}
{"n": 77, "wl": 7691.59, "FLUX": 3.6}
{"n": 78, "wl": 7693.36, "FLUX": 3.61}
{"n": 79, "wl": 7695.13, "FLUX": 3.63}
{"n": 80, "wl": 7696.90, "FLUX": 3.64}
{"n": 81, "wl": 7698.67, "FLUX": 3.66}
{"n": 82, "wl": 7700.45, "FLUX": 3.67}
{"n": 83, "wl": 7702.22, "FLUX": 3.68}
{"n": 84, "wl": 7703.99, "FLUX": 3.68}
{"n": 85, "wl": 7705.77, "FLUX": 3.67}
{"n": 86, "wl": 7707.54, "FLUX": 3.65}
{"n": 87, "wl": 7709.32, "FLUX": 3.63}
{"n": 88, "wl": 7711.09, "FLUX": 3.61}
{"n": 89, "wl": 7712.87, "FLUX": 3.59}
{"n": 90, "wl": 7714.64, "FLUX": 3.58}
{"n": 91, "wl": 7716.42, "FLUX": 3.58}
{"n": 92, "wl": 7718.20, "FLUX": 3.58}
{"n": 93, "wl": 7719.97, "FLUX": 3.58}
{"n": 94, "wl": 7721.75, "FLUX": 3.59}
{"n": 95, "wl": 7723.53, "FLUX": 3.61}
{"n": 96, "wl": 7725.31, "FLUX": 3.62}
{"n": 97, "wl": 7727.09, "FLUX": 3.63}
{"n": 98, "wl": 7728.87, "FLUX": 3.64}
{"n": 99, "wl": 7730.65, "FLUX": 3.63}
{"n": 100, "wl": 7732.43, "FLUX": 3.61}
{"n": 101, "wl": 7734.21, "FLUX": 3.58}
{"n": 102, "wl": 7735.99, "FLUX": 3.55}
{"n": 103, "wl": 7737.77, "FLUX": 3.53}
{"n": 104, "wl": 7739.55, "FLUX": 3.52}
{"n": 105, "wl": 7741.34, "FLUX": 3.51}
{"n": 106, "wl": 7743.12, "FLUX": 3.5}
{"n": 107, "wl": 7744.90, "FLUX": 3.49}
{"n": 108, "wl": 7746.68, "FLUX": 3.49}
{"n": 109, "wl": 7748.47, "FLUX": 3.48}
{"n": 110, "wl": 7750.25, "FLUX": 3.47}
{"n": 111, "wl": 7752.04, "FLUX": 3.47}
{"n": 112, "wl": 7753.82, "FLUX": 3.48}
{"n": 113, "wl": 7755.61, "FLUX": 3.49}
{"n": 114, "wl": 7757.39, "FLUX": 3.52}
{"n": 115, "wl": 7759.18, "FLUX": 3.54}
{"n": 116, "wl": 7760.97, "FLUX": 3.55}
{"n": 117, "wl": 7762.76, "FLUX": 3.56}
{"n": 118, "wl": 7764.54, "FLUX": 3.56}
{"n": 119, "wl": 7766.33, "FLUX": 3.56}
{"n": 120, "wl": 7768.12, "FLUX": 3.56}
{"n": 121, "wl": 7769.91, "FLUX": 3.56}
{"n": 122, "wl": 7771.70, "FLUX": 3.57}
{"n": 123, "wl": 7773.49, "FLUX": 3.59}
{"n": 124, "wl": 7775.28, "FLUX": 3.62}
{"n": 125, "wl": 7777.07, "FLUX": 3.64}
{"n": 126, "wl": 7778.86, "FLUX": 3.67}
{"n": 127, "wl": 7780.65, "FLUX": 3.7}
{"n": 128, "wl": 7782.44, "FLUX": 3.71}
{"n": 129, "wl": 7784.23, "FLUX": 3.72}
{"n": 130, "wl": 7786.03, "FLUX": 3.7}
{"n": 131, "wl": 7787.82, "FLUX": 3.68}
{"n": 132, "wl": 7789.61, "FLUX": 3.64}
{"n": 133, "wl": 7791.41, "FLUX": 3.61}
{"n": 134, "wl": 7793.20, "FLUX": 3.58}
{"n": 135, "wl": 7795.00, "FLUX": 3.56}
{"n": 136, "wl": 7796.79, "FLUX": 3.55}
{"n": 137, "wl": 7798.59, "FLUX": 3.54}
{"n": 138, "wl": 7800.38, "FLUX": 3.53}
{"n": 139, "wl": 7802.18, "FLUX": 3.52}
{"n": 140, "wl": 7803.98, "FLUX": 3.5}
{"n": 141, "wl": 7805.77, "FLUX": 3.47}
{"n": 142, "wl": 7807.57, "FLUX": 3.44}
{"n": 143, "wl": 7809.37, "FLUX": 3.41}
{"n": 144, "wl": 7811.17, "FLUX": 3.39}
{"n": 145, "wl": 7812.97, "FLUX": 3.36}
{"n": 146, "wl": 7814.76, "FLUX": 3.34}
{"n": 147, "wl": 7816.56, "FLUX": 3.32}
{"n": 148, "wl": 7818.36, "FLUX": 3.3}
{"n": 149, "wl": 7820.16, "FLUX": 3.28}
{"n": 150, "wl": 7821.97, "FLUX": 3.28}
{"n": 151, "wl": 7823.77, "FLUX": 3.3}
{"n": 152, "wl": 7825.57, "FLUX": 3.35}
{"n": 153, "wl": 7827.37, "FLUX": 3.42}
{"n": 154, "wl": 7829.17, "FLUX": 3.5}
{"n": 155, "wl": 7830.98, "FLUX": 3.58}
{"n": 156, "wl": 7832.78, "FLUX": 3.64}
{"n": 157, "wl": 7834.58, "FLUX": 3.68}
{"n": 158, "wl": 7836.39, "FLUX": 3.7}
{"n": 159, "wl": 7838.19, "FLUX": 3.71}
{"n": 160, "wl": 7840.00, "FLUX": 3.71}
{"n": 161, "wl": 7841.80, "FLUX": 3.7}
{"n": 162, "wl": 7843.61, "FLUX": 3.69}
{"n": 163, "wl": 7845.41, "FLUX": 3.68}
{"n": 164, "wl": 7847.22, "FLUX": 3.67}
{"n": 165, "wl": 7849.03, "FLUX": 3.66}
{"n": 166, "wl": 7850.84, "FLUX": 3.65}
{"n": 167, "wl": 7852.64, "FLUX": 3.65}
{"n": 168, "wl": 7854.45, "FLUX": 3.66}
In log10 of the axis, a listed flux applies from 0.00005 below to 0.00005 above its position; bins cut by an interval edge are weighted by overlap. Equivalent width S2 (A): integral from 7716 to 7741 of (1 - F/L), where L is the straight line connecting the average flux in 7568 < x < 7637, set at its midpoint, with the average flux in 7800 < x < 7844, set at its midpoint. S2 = -0.5 A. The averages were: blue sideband 3.57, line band 3.59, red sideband 3.48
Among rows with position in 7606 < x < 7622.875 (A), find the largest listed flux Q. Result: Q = 3.84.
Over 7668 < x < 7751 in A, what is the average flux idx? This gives 3.61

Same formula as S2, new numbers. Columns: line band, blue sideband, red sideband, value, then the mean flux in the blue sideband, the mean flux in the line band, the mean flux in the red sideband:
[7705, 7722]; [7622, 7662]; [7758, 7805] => -0.42 A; 3.44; 3.61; 3.6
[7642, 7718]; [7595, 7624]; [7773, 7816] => 1.10 A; 3.71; 3.6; 3.56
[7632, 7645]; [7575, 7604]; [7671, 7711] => 0.80 A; 3.59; 3.4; 3.65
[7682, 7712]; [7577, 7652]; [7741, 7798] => -0.58 A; 3.55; 3.63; 3.57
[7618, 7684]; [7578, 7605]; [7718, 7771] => 1.11 A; 3.61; 3.53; 3.55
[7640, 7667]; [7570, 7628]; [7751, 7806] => 0.80 A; 3.61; 3.5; 3.58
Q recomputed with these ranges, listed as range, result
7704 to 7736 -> 3.67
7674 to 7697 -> 3.73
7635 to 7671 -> 3.7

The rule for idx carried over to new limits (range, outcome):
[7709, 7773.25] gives 3.56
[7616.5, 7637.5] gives 3.45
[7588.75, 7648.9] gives 3.57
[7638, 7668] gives 3.5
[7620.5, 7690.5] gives 3.53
